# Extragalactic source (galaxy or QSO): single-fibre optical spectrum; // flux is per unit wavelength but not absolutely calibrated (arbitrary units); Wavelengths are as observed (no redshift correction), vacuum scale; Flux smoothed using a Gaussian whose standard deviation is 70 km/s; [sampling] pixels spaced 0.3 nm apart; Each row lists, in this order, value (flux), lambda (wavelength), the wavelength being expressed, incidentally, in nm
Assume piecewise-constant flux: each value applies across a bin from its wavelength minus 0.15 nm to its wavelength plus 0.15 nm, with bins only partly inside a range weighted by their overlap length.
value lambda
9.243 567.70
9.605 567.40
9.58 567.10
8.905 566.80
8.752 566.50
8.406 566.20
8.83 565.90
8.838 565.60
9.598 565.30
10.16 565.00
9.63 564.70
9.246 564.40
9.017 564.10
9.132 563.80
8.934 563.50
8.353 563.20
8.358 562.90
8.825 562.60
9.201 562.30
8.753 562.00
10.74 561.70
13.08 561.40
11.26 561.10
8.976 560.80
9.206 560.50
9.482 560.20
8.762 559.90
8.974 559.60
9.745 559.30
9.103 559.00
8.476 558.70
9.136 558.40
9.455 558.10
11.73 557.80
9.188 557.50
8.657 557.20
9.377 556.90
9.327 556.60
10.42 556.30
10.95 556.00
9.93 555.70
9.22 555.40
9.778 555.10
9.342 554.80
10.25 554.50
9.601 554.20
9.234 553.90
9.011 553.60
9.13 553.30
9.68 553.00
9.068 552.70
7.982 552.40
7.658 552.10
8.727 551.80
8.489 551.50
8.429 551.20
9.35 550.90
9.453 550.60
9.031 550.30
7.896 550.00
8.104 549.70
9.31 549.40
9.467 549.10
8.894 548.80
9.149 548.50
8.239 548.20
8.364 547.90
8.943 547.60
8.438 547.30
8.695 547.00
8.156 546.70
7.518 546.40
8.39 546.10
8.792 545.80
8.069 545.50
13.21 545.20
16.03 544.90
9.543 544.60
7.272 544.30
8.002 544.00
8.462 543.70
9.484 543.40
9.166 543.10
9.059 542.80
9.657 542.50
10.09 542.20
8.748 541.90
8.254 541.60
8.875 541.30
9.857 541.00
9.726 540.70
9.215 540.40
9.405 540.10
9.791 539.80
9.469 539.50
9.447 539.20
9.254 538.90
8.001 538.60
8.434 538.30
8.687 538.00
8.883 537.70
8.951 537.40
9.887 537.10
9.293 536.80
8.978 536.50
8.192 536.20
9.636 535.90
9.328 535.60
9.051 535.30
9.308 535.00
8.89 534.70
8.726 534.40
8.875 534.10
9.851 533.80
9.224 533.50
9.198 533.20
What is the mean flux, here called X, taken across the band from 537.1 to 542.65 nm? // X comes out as 9.17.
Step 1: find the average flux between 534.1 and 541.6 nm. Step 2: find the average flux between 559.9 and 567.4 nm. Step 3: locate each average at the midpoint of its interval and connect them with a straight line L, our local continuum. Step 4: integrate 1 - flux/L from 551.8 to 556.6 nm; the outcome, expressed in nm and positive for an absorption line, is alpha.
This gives -0.057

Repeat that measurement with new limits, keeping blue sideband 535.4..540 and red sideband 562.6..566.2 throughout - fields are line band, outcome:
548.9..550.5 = 0.05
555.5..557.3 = -0.14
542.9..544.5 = 0.10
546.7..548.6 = 0.10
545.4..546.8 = 0.14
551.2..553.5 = 0.10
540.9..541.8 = 0.01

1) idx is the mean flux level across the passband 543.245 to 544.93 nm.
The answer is 9.35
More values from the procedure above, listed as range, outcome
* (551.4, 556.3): 9.3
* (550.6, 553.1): 8.7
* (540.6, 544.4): 8.99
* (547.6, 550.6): 8.77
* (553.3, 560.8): 9.5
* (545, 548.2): 8.94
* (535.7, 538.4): 9.01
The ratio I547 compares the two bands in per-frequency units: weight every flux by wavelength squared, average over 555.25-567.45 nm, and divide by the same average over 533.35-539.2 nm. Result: 1.15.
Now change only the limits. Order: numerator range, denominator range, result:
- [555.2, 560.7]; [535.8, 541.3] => 1.11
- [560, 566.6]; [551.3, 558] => 1.03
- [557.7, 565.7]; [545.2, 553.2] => 1.14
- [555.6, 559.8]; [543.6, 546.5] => 1.05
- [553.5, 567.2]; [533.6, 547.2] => 1.10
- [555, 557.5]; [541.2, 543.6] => 1.11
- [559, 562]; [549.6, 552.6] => 1.20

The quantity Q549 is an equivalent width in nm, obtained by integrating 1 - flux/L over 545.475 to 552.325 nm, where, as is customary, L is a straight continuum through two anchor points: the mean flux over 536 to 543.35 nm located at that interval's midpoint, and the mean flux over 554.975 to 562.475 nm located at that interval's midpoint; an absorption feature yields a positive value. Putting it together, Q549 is 0.603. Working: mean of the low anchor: 9.15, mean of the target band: 8.59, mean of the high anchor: 9.71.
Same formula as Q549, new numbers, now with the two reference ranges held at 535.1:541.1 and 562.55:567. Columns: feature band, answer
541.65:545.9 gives -0.24 nm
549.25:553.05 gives 0.17 nm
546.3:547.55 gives 0.11 nm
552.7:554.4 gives -0.05 nm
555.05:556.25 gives -0.13 nm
